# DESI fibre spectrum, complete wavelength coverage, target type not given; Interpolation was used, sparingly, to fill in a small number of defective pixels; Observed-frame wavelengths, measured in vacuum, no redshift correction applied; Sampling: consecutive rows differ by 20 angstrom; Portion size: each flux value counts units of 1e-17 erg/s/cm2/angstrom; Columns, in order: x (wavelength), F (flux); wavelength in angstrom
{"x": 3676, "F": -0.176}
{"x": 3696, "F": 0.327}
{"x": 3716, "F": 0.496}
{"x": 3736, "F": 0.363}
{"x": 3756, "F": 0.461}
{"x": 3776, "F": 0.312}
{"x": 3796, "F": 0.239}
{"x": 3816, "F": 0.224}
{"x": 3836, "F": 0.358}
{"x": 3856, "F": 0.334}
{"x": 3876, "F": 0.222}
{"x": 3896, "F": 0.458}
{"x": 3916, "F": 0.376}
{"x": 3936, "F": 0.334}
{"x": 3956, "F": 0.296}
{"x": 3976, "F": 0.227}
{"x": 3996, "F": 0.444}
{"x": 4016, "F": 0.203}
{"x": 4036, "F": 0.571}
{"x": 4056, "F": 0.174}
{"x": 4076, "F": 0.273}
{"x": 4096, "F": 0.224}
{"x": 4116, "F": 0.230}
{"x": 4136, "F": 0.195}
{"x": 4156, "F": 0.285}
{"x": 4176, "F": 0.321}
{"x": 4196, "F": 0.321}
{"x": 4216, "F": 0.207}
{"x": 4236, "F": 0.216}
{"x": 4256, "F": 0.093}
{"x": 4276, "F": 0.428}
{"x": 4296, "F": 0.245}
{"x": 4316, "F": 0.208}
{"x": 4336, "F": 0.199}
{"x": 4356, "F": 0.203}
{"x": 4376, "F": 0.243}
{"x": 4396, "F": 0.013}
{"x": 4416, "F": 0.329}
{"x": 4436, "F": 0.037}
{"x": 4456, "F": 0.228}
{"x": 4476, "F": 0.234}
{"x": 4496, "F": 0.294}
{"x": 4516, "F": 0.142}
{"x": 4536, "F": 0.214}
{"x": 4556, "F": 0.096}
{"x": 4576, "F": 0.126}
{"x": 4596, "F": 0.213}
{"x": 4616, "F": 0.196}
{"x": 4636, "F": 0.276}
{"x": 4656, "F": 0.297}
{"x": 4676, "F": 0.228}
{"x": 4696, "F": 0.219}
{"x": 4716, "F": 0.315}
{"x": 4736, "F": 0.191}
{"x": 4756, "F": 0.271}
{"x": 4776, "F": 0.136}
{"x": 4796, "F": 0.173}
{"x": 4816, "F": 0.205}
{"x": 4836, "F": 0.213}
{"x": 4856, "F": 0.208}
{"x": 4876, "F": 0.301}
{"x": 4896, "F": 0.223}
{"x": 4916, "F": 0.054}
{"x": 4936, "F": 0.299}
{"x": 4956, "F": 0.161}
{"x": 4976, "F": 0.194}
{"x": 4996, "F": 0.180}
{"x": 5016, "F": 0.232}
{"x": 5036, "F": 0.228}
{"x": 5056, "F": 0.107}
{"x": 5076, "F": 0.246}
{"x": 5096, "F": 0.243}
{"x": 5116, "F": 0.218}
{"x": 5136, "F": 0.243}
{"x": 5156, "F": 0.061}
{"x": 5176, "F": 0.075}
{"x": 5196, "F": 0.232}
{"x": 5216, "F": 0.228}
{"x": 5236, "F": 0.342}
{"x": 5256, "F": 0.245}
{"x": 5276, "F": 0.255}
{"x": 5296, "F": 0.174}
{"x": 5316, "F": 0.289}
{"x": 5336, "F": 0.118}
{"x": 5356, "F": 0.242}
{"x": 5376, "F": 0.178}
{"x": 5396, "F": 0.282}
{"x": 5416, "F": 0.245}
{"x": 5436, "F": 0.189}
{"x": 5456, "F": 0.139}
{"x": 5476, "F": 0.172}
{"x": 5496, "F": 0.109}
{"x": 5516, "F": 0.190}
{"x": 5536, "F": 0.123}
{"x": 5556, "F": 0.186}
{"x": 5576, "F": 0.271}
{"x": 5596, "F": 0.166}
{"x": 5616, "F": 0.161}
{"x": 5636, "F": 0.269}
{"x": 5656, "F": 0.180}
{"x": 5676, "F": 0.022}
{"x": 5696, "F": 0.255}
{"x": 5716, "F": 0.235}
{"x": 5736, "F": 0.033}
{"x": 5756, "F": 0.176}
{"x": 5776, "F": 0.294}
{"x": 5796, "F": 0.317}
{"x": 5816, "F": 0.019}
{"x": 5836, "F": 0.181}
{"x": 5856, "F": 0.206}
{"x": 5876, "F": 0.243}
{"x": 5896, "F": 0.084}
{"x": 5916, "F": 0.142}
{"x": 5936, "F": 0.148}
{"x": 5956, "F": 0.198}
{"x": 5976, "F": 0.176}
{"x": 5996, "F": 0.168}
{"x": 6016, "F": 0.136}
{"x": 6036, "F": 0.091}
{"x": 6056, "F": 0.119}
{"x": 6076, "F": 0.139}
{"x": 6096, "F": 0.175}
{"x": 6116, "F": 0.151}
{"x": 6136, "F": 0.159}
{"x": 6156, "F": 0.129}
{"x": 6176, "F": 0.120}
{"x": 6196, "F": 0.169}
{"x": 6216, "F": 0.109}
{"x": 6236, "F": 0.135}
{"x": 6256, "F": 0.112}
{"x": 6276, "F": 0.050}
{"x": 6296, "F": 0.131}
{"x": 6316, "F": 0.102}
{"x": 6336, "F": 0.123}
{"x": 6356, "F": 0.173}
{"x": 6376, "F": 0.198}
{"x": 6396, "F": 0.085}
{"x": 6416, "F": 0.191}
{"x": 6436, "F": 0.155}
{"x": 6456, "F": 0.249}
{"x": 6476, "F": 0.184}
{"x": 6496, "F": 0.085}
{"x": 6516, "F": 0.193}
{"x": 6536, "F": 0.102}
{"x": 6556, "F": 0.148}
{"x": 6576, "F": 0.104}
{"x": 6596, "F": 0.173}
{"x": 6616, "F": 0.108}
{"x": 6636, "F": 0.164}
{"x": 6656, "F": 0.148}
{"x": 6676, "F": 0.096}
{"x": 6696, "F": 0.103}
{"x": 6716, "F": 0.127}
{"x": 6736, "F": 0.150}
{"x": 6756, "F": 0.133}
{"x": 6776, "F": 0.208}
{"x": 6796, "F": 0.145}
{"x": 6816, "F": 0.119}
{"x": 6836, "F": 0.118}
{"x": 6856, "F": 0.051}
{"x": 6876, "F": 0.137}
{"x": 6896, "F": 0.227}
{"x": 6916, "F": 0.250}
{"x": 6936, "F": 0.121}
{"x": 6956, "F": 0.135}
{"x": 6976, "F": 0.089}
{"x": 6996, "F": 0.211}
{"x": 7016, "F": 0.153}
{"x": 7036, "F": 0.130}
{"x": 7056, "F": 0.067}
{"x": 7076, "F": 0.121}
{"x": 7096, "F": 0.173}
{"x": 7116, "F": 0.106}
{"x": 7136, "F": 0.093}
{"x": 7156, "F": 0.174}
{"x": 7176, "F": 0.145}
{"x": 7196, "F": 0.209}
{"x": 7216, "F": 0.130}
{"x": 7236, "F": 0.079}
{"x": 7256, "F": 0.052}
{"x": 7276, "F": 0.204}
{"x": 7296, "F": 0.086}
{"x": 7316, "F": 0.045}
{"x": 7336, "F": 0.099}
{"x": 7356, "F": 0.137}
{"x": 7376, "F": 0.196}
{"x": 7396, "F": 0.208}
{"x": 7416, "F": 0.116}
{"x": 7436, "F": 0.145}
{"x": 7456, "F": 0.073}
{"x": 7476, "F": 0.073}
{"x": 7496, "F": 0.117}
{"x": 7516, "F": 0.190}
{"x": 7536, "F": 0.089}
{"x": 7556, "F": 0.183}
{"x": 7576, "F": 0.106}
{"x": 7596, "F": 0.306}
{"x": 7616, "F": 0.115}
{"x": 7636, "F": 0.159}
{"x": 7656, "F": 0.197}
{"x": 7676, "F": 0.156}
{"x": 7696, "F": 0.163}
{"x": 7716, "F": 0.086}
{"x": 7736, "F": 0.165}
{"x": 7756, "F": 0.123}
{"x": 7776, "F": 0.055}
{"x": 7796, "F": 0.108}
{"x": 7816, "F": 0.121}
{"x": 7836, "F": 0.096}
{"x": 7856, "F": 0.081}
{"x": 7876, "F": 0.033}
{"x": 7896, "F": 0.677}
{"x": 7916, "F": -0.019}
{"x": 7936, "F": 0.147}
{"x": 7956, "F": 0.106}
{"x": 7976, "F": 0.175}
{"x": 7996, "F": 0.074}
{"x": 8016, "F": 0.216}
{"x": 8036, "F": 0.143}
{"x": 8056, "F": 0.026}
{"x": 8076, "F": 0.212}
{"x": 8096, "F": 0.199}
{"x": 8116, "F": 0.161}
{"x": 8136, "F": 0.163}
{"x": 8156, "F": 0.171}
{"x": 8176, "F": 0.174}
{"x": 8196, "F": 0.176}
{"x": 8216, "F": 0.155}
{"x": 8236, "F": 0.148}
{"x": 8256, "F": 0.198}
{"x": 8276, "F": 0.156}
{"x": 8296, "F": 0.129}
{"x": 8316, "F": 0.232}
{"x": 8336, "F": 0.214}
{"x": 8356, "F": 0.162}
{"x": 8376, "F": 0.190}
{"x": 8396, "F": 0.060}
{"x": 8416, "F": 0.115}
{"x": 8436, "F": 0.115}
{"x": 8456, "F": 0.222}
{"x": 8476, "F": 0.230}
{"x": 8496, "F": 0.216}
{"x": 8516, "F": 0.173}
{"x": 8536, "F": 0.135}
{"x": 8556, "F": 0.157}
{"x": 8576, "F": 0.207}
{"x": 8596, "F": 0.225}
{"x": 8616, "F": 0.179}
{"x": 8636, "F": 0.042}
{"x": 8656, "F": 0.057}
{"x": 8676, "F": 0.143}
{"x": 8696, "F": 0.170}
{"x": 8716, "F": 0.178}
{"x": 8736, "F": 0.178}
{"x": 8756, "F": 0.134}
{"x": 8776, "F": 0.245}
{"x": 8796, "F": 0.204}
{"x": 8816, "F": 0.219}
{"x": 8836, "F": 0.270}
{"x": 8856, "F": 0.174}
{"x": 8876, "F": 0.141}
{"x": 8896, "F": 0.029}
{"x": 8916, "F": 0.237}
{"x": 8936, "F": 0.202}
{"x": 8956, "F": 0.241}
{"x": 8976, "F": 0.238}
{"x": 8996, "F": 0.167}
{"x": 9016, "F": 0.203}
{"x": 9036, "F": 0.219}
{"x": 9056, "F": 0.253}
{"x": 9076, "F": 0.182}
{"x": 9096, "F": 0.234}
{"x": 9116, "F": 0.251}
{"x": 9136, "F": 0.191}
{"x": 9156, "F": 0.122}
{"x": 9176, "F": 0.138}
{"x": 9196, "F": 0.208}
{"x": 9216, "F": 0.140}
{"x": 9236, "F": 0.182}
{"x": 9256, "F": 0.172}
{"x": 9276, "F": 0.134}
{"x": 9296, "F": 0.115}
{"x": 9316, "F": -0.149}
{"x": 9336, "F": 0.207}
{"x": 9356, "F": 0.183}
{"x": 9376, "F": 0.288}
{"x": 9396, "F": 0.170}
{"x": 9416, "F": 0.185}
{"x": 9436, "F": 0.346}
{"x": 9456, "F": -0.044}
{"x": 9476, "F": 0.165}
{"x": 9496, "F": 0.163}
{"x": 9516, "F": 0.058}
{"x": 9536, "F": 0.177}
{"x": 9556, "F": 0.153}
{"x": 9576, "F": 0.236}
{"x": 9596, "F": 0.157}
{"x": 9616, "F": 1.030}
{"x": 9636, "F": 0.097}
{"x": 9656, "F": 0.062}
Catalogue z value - 1.12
